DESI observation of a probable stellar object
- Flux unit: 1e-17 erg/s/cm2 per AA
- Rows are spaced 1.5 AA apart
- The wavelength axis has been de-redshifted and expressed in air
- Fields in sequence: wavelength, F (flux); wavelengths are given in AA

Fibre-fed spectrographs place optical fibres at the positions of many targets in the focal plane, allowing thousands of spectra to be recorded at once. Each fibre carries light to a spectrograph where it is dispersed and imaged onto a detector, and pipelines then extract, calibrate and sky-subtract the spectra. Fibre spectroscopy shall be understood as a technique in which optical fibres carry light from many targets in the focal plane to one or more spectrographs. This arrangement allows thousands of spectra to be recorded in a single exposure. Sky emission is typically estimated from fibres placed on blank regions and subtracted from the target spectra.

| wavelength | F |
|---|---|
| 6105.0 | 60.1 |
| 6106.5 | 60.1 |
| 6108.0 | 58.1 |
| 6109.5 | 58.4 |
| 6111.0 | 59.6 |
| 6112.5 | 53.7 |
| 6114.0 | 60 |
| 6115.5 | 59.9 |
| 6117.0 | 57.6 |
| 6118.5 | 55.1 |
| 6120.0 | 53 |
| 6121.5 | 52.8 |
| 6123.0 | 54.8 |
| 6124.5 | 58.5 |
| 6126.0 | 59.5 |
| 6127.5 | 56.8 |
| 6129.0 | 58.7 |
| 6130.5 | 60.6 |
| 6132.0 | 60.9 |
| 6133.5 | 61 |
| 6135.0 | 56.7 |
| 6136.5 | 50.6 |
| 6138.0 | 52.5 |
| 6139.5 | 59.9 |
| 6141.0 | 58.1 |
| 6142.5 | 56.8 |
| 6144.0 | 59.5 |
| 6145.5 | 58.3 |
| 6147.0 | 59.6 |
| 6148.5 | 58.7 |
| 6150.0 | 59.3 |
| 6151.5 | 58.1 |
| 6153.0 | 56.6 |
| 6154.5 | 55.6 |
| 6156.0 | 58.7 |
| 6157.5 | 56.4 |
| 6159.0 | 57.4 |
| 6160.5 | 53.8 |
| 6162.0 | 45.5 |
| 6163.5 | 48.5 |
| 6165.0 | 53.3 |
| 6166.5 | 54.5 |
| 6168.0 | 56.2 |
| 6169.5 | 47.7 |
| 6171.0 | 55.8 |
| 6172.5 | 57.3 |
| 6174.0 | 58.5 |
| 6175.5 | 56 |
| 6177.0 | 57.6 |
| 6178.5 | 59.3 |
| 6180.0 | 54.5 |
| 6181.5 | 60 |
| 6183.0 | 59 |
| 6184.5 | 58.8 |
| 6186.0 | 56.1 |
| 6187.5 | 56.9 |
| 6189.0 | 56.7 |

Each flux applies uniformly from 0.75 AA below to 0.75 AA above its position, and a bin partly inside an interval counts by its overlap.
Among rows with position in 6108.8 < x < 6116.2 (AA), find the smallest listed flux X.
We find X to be 53.7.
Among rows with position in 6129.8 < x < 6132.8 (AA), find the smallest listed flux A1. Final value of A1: 60.6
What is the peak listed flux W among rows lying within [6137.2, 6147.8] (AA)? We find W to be 59.9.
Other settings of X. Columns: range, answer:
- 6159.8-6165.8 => 45.5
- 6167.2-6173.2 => 47.7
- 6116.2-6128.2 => 52.8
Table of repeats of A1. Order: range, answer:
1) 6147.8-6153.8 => 56.6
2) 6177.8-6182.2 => 54.5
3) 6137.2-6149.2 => 52.5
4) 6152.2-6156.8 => 55.6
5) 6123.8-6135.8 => 56.7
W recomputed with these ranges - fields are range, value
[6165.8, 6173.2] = 57.3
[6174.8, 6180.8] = 59.3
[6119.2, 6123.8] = 54.8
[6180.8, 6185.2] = 60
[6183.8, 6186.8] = 58.8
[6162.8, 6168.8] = 56.2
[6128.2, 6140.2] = 61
